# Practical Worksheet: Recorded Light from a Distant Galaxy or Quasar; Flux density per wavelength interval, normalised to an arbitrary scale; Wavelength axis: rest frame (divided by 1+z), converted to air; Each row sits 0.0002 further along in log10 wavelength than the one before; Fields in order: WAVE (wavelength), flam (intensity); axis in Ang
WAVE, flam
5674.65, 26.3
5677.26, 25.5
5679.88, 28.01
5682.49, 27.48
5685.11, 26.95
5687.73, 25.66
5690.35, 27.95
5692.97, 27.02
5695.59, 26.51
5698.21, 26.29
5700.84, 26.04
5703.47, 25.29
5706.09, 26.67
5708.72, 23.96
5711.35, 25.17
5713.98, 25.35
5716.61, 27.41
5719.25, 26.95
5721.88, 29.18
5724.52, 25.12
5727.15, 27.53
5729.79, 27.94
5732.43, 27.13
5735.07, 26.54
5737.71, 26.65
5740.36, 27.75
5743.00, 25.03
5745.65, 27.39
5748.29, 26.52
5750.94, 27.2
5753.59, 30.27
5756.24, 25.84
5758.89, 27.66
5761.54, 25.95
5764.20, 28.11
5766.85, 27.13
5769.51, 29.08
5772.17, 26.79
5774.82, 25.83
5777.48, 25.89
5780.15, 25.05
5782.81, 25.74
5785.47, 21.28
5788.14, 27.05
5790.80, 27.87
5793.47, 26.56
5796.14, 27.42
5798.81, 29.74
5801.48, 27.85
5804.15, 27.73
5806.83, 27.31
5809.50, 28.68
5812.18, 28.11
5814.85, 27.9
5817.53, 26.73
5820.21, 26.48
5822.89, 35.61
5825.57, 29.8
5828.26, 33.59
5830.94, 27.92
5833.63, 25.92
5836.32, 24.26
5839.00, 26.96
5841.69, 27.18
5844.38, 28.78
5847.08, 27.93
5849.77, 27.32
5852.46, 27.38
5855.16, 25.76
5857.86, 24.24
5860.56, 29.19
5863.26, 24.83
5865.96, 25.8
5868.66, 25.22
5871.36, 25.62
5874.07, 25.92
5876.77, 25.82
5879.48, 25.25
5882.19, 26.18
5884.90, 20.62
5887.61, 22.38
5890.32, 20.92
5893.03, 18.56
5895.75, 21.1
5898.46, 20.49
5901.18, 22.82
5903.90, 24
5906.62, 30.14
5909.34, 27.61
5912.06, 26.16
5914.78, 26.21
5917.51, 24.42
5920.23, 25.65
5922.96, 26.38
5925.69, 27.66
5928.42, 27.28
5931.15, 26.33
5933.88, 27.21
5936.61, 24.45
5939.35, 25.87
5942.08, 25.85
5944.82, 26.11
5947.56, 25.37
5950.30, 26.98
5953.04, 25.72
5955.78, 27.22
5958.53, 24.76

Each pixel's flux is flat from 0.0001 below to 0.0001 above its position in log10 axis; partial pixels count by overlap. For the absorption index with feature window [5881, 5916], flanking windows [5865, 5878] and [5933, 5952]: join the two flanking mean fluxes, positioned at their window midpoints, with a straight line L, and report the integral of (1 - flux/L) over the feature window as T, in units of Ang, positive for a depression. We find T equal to 2.95 Ang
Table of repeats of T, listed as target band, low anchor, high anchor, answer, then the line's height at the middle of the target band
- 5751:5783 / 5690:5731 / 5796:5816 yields 0.5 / 27.5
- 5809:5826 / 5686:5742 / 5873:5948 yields -2.2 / 25.7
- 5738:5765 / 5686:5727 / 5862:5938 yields -1.2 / 26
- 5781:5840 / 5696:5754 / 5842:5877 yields -2.7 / 26.5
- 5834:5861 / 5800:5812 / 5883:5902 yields -2.4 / 24.6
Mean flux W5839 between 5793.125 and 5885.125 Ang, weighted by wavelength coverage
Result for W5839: 27.3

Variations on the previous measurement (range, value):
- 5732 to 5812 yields 27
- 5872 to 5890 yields 24.2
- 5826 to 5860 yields 27.4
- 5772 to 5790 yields 25.4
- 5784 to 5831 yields 28.2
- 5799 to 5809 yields 28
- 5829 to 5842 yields 26.7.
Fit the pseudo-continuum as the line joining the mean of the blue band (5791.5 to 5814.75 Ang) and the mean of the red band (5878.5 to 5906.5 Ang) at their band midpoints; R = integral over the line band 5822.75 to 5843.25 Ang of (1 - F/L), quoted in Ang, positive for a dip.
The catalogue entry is -1.8 Ang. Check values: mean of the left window 27.9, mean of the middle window 28.5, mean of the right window 22.5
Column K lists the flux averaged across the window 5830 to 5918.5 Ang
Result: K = 25.2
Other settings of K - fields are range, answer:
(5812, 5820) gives 27.4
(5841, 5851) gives 27.8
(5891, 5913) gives 23.7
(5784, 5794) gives 25.6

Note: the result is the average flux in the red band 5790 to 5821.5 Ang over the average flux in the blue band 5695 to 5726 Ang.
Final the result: 1.1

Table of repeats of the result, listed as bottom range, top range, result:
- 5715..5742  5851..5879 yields 0.96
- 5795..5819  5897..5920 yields 0.90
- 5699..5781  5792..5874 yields 1.03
